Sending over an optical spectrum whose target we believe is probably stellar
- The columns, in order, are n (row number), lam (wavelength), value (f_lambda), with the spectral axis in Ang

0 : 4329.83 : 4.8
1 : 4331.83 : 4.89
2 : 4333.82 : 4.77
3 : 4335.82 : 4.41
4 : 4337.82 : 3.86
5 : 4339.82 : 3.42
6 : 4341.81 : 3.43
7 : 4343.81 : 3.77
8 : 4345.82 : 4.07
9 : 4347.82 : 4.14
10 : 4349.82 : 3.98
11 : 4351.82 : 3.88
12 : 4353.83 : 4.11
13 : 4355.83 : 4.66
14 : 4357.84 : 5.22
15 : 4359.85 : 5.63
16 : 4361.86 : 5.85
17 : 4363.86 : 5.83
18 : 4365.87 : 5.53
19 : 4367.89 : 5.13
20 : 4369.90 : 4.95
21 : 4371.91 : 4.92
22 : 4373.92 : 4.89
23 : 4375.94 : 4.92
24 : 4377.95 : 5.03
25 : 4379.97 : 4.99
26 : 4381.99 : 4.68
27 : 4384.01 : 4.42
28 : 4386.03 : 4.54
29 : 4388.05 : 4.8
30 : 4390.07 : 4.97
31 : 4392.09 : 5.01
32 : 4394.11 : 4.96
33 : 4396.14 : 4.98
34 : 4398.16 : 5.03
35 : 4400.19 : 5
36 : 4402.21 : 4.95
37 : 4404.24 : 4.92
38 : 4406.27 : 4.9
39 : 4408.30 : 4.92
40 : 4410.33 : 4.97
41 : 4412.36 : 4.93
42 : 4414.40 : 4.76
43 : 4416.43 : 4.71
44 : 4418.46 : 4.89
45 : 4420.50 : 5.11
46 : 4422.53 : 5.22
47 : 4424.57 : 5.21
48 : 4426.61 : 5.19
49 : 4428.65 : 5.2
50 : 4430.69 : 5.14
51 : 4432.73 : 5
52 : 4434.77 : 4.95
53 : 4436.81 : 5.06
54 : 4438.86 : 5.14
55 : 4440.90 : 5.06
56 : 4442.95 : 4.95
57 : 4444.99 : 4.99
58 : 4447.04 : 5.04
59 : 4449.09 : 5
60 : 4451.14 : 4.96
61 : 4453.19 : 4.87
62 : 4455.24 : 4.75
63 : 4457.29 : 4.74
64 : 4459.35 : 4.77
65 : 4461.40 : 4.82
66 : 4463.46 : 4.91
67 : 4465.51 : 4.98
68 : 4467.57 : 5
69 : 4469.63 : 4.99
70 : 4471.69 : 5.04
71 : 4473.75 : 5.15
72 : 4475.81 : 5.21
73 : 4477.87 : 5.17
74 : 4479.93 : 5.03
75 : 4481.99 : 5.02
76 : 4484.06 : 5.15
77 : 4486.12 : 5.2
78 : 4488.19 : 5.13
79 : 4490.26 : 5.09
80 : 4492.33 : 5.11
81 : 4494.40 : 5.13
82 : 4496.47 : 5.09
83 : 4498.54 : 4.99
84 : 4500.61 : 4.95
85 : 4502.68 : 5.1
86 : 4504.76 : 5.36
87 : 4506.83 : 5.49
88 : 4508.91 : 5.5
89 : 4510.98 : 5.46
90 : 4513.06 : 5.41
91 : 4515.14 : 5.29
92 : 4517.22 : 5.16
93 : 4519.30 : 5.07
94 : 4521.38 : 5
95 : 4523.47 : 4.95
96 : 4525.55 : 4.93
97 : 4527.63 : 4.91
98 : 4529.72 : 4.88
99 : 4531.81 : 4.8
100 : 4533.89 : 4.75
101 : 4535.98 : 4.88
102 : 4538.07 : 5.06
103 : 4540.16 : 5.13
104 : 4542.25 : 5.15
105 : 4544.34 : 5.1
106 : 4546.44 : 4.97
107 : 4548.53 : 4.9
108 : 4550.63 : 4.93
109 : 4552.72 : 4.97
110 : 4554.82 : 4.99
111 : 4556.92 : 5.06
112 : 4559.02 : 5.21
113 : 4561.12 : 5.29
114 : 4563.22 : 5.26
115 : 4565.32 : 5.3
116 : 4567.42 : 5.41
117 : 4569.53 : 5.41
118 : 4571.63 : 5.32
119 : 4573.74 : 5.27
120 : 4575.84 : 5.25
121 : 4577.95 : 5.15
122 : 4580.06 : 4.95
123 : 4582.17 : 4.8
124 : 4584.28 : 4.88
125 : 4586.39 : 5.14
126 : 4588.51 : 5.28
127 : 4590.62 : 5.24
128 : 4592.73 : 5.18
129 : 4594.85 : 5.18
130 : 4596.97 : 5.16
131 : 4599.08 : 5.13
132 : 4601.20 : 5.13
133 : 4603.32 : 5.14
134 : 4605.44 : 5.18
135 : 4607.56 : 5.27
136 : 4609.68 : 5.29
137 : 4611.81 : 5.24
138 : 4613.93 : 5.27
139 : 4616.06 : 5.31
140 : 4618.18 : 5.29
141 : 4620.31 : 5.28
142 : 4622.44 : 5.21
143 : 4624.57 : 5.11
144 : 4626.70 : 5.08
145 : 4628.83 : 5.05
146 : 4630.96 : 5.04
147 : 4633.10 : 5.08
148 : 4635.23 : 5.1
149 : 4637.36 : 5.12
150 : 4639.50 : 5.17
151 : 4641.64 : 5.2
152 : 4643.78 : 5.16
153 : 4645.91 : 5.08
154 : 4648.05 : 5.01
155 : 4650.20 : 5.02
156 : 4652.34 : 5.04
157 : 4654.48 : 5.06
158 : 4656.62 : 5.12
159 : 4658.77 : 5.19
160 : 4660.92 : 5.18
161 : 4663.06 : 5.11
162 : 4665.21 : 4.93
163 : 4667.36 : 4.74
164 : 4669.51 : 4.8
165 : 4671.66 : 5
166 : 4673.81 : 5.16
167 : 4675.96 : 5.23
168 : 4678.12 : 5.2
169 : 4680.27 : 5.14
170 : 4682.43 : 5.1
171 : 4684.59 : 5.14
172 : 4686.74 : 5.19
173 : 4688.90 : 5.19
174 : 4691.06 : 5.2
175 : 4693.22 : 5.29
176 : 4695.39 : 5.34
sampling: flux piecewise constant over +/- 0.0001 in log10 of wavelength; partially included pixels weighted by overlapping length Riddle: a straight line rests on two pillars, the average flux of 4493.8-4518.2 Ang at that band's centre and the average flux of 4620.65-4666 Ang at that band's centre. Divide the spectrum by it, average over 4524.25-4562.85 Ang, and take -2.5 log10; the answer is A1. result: 0.044 mag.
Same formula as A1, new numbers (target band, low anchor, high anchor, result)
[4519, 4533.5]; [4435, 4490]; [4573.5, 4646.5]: 0.03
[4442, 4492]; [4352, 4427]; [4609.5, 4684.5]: 0.00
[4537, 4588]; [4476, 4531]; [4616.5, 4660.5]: 0.00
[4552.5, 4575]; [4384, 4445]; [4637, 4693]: -0.04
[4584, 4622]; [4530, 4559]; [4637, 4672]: -0.04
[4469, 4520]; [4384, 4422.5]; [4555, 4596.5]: -0.03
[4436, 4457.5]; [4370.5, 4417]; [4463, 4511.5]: 0.01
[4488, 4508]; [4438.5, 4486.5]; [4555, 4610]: -0.02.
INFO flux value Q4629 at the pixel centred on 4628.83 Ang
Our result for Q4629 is 5.05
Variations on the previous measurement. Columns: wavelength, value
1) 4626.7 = 5.08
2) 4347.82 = 4.14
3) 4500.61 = 4.95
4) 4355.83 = 4.66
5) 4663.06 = 5.11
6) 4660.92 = 5.18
